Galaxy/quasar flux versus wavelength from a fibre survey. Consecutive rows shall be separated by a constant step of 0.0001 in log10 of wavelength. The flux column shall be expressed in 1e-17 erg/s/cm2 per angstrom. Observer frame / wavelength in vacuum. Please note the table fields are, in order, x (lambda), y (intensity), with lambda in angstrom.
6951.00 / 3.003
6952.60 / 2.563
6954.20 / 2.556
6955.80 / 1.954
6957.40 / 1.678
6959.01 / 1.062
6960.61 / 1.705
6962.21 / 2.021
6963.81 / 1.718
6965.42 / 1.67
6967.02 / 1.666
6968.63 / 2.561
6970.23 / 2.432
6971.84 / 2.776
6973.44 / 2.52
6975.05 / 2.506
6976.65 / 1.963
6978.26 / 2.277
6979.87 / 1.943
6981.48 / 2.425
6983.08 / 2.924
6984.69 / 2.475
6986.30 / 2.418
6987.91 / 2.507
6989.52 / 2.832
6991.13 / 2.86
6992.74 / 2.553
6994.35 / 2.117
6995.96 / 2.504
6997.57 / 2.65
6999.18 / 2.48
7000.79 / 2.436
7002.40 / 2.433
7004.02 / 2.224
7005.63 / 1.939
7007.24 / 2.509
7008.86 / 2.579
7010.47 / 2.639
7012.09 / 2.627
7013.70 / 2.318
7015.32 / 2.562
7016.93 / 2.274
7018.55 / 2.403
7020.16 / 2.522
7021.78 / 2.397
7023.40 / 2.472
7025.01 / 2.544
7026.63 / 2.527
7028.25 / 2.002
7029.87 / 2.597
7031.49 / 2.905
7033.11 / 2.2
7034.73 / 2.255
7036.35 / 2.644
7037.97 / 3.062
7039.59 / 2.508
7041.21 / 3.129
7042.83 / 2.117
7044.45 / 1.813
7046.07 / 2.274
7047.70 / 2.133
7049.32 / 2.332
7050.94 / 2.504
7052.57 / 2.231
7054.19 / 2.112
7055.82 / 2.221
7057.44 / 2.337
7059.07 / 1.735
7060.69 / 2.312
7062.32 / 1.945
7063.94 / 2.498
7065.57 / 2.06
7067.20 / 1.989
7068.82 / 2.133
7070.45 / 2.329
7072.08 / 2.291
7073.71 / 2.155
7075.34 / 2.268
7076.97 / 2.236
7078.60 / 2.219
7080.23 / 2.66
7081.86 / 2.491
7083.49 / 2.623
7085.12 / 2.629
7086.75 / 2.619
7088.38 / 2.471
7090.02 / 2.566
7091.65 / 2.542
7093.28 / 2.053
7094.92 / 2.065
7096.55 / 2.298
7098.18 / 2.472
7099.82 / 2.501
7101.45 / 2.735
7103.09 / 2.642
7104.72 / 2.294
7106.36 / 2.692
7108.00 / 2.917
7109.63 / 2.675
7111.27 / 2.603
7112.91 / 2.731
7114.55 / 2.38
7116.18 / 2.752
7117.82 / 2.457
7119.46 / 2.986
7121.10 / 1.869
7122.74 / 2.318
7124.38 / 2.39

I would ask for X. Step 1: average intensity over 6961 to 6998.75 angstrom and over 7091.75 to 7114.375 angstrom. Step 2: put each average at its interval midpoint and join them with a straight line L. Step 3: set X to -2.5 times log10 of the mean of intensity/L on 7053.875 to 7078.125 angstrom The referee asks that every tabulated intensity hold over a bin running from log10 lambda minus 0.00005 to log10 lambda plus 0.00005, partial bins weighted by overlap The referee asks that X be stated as 0.13 mag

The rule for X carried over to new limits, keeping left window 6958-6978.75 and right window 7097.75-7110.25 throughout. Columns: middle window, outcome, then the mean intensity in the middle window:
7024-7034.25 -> -0.07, 2.46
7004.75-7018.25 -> -0.09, 2.43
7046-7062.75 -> 0.10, 2.2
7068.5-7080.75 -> 0.10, 2.28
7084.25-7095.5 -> 0.06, 2.43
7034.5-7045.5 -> -0.07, 2.51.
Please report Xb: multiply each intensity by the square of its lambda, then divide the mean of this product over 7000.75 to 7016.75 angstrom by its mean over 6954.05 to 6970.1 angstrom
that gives 1.32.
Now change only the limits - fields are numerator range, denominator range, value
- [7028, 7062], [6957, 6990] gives 1.09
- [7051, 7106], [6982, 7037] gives 0.96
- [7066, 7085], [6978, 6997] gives 0.95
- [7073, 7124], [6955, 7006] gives 1.13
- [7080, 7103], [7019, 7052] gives 1.03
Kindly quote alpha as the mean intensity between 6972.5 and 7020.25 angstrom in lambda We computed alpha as 2.45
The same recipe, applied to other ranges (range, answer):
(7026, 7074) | 2.31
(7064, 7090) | 2.36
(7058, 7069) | 2.1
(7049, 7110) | 2.36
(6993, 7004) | 2.43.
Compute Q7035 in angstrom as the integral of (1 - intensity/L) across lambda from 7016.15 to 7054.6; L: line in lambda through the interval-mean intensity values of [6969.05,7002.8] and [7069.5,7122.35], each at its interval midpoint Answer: 0.91 angstrom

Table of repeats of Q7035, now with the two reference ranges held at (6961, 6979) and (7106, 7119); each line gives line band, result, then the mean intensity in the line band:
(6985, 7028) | -3.1 angstrom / 2.47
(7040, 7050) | 0.5 angstrom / 2.31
